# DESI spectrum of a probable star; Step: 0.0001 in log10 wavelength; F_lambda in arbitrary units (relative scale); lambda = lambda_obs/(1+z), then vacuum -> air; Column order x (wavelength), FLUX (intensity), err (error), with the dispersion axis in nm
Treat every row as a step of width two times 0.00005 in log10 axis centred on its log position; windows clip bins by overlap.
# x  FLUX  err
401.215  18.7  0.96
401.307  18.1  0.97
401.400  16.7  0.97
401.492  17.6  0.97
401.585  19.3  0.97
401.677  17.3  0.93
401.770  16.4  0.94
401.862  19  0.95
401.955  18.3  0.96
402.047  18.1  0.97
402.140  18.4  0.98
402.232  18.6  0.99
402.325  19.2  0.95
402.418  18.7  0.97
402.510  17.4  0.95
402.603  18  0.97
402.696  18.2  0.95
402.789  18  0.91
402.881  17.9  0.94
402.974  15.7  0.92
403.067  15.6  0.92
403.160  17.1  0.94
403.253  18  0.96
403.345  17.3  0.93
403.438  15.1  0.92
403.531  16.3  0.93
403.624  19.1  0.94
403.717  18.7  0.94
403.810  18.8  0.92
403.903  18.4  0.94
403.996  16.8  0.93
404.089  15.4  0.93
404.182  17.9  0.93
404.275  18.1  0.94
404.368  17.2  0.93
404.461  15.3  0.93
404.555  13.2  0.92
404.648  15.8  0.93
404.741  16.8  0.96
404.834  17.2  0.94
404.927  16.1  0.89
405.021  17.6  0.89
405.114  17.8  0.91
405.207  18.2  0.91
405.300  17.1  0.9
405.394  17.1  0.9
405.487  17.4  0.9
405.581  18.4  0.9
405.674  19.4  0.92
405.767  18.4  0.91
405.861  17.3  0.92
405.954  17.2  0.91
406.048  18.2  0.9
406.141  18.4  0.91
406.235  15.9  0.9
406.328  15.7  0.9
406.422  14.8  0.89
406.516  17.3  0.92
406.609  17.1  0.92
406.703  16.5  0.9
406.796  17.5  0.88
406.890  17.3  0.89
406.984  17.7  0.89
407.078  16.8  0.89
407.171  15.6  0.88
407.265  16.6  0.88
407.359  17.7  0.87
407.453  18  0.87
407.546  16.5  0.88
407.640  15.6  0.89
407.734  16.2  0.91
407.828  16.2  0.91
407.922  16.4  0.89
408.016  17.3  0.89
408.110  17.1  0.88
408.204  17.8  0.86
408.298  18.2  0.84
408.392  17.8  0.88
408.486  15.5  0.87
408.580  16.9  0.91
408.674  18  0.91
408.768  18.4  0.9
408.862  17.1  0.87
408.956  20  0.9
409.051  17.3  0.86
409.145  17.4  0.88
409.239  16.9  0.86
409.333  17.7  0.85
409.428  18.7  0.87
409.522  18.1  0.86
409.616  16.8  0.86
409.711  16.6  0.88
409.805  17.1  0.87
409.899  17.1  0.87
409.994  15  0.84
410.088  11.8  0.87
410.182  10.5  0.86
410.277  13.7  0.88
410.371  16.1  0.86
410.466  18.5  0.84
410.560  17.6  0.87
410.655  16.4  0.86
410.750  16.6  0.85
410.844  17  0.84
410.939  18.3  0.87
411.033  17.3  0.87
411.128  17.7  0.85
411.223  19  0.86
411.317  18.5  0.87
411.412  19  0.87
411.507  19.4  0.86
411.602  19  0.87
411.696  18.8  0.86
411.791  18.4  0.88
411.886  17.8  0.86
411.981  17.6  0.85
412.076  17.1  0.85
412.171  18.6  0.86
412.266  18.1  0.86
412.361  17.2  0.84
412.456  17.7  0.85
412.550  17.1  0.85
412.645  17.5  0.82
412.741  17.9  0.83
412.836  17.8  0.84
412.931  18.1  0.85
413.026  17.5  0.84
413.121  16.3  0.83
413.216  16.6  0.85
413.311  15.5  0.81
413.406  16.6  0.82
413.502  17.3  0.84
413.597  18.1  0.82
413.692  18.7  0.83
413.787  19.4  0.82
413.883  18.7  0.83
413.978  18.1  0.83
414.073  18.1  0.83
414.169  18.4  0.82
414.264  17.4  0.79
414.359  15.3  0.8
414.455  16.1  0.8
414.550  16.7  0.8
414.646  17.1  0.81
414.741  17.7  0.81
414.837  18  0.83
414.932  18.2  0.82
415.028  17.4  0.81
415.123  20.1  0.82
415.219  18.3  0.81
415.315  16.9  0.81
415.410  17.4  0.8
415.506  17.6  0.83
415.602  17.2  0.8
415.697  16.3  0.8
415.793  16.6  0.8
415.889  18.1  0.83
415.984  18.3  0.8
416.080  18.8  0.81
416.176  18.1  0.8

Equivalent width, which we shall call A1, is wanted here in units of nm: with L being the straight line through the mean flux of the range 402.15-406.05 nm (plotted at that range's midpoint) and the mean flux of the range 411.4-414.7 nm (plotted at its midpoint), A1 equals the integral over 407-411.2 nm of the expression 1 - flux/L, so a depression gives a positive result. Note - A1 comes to 0.17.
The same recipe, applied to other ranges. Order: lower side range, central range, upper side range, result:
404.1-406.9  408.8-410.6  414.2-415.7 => 0.07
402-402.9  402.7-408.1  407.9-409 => 0.27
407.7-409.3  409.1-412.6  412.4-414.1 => 0.06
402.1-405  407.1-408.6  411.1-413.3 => 0.06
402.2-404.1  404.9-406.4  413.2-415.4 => 0.01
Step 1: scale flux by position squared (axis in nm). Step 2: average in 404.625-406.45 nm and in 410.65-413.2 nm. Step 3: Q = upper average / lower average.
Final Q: 1.1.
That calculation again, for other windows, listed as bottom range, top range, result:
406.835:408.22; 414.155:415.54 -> 1.08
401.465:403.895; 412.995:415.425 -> 1.04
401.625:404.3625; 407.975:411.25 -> 0.99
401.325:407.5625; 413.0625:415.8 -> 1.06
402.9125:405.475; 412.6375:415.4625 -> 1.09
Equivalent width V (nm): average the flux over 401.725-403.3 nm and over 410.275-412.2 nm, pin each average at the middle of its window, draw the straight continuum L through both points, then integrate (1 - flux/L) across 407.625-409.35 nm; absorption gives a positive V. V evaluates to 0.052 nm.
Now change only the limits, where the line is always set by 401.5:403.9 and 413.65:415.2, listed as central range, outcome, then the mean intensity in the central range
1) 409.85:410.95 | 0.14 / 15.6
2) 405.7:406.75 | 0.05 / 17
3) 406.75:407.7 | 0.05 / 16.9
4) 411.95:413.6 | 0.05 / 17.3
